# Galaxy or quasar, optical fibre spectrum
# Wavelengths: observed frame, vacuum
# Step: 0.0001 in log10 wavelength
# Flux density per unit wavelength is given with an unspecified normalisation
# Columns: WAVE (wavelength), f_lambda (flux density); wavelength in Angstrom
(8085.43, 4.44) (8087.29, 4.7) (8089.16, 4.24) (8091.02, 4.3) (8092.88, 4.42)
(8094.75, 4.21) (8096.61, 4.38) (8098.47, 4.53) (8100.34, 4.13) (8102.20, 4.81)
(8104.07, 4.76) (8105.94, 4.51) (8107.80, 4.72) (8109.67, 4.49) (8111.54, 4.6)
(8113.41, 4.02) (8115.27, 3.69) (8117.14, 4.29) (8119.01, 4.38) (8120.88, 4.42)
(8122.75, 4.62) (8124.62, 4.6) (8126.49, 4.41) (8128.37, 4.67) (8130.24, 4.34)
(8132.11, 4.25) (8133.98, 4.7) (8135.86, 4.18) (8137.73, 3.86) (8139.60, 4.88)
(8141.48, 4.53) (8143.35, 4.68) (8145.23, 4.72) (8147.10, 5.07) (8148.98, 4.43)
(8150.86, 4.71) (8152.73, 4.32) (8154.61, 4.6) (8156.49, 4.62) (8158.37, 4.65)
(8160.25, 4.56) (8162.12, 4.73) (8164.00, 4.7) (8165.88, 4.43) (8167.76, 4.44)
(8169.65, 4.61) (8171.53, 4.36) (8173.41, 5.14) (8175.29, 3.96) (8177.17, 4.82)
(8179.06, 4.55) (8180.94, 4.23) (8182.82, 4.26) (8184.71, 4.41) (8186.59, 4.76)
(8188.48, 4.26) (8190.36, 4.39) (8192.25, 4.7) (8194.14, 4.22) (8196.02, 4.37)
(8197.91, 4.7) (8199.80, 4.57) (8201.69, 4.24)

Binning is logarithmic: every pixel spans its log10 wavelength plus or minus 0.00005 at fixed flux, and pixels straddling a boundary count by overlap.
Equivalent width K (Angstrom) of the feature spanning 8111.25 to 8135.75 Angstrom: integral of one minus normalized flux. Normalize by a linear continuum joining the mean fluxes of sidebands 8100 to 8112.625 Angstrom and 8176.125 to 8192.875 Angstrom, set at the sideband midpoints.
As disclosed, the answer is 1.0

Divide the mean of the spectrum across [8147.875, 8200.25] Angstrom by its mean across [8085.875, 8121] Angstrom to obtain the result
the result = 1.0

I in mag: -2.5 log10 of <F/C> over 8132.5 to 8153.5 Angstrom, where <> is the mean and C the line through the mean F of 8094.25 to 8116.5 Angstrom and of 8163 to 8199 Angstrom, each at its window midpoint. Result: -0.024 mag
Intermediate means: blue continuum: 4.41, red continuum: 4.49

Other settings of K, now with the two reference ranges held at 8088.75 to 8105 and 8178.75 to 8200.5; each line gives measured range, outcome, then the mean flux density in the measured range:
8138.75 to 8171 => -1.3 Angstrom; 4.62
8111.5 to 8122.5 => 0.5 Angstrom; 4.23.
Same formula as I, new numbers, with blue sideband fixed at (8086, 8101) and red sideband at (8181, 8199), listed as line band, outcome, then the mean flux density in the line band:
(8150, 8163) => -0.044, 4.6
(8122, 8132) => -0.026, 4.5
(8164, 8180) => -0.029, 4.55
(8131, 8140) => 0.014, 4.35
